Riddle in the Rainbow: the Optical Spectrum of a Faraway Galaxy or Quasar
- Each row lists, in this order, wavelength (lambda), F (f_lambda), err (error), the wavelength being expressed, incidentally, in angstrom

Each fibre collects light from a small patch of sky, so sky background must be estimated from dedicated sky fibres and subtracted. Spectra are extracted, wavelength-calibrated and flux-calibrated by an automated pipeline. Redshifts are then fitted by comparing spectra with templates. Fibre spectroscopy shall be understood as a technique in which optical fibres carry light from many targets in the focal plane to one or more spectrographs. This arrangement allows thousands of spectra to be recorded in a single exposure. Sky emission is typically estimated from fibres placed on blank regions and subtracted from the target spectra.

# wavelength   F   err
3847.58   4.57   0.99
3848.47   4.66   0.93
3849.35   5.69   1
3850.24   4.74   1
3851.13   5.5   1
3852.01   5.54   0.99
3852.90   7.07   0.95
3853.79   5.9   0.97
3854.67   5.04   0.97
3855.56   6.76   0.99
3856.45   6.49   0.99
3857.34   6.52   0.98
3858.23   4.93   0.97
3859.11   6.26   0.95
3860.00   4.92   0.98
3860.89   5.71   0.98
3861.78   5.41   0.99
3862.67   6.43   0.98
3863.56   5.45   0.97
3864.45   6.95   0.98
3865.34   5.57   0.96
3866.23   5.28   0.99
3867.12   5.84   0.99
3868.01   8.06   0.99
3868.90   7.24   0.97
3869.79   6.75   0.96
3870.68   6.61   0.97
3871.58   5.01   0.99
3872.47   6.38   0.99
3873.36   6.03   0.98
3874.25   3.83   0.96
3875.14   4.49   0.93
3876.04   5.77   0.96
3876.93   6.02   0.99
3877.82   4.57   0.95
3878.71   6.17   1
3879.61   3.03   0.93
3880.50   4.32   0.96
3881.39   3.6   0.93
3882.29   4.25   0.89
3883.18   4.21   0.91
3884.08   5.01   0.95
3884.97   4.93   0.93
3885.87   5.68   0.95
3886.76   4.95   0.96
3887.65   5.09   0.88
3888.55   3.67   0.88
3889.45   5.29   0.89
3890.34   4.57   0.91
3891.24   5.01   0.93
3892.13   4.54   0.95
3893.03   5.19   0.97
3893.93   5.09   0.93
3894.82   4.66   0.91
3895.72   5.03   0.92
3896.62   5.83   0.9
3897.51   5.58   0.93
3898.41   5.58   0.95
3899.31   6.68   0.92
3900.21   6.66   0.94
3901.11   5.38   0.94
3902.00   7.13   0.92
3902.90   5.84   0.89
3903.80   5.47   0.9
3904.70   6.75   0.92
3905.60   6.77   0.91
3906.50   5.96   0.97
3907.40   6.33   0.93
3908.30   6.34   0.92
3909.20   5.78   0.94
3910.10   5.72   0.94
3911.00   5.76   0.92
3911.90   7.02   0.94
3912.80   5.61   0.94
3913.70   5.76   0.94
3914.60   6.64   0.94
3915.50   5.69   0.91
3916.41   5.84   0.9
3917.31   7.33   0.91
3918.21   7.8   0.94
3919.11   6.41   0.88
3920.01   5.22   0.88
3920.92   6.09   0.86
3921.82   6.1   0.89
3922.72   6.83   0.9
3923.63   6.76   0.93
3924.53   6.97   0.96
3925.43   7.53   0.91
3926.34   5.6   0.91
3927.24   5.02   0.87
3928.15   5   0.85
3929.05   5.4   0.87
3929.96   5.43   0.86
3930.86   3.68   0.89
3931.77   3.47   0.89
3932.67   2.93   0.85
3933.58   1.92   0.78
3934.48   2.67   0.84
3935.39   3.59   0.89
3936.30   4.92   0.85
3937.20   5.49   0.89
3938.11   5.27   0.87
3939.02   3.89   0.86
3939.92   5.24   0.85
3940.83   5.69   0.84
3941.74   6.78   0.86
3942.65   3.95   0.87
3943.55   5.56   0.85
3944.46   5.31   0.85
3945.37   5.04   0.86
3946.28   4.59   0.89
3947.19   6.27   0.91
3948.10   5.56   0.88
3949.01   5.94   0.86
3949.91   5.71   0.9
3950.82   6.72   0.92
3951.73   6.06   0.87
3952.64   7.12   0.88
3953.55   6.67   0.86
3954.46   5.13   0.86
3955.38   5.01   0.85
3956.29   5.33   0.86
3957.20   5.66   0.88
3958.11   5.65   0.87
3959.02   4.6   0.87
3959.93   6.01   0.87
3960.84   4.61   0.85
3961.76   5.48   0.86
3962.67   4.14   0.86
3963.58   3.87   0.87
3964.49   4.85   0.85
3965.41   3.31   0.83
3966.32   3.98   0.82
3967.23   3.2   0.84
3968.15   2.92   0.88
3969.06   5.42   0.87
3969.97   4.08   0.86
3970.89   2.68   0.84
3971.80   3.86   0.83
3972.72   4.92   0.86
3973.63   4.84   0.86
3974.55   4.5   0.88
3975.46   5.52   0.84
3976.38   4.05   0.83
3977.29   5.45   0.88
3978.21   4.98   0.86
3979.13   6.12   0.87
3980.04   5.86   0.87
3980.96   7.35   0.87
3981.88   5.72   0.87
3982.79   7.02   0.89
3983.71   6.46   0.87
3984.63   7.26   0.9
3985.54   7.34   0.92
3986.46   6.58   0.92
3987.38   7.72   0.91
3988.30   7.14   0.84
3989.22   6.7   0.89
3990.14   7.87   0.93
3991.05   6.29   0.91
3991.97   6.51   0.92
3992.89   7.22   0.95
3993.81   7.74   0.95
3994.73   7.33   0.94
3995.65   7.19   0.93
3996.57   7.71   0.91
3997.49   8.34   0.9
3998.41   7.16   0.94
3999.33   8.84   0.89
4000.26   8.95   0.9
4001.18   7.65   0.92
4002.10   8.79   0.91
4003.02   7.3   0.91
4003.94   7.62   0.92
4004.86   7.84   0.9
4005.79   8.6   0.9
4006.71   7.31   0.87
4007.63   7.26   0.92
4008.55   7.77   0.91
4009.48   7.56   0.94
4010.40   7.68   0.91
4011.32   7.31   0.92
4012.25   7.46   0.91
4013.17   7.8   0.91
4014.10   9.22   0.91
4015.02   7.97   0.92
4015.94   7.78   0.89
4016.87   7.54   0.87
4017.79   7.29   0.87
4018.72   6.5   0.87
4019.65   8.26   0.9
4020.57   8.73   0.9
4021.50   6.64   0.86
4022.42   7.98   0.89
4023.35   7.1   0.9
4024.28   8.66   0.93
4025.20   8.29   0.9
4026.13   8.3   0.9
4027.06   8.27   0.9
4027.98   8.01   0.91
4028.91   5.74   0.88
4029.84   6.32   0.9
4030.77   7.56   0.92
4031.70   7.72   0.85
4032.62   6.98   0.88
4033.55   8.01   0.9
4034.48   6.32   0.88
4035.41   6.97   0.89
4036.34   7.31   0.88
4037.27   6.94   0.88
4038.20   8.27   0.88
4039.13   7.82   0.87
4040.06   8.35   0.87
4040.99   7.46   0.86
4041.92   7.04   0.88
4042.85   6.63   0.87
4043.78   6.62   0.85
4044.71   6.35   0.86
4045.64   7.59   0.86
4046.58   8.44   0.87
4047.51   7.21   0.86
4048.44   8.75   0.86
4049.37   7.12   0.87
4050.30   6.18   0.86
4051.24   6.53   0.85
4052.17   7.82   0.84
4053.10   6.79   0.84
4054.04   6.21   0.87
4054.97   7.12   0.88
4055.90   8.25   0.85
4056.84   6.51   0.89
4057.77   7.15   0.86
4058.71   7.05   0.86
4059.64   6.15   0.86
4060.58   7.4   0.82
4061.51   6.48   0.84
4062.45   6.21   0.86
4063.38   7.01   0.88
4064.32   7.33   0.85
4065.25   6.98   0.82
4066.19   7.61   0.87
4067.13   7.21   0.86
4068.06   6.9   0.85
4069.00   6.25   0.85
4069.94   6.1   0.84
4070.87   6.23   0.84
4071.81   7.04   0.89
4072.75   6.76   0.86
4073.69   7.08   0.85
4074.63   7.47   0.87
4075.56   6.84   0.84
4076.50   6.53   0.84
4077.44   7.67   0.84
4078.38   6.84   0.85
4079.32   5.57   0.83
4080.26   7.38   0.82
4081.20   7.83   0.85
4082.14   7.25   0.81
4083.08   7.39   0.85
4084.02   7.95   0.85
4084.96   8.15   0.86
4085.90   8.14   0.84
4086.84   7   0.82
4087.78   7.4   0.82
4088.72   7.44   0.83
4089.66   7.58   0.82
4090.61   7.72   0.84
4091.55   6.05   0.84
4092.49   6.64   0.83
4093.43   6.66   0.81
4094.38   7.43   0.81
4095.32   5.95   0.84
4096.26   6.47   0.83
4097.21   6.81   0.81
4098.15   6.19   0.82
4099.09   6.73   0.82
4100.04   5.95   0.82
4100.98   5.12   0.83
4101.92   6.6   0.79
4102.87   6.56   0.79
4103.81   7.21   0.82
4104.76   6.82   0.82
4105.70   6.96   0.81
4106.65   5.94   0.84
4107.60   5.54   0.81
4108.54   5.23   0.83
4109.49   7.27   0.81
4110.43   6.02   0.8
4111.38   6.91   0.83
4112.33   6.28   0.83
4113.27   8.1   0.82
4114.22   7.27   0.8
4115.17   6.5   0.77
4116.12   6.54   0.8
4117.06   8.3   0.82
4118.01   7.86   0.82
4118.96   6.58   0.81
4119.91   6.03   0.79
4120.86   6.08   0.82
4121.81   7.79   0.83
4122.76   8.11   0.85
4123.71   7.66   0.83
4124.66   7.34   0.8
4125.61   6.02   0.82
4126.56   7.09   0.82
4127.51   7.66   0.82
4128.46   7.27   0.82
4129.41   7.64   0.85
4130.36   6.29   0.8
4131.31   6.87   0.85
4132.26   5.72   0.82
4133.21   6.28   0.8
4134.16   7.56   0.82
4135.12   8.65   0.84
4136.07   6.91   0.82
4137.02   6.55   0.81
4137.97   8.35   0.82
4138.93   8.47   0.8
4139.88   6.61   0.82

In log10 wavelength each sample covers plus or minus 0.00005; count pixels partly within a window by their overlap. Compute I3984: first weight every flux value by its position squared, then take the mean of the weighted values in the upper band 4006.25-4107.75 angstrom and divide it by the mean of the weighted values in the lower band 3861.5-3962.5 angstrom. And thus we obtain 1.40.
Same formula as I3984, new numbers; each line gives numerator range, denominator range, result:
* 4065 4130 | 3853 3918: 1.36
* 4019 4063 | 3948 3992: 1.38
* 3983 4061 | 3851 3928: 1.38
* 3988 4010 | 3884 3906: 1.47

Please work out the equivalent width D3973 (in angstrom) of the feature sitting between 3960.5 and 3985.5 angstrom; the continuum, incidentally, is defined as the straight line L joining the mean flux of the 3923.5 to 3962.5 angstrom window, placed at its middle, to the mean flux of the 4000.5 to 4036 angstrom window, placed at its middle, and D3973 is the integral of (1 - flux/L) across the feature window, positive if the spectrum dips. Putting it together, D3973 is 5.1 angstrom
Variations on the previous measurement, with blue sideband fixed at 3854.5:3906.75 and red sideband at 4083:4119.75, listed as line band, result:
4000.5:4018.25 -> -4.2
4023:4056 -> -4.5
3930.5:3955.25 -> 3.7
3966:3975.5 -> 3.1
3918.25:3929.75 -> -0.7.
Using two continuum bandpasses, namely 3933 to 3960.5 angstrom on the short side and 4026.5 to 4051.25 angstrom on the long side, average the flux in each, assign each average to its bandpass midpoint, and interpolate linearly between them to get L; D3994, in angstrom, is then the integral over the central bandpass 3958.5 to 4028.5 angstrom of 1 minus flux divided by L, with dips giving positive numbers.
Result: -3.3 angstrom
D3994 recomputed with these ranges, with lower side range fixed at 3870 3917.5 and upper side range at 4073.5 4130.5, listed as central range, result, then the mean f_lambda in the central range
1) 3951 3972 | 4.03 angstrom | 4.8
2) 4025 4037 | -1.69 angstrom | 7.34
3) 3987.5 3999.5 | -2.31 angstrom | 7.36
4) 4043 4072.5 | -1.60 angstrom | 6.98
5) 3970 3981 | 2.12 angstrom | 4.88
